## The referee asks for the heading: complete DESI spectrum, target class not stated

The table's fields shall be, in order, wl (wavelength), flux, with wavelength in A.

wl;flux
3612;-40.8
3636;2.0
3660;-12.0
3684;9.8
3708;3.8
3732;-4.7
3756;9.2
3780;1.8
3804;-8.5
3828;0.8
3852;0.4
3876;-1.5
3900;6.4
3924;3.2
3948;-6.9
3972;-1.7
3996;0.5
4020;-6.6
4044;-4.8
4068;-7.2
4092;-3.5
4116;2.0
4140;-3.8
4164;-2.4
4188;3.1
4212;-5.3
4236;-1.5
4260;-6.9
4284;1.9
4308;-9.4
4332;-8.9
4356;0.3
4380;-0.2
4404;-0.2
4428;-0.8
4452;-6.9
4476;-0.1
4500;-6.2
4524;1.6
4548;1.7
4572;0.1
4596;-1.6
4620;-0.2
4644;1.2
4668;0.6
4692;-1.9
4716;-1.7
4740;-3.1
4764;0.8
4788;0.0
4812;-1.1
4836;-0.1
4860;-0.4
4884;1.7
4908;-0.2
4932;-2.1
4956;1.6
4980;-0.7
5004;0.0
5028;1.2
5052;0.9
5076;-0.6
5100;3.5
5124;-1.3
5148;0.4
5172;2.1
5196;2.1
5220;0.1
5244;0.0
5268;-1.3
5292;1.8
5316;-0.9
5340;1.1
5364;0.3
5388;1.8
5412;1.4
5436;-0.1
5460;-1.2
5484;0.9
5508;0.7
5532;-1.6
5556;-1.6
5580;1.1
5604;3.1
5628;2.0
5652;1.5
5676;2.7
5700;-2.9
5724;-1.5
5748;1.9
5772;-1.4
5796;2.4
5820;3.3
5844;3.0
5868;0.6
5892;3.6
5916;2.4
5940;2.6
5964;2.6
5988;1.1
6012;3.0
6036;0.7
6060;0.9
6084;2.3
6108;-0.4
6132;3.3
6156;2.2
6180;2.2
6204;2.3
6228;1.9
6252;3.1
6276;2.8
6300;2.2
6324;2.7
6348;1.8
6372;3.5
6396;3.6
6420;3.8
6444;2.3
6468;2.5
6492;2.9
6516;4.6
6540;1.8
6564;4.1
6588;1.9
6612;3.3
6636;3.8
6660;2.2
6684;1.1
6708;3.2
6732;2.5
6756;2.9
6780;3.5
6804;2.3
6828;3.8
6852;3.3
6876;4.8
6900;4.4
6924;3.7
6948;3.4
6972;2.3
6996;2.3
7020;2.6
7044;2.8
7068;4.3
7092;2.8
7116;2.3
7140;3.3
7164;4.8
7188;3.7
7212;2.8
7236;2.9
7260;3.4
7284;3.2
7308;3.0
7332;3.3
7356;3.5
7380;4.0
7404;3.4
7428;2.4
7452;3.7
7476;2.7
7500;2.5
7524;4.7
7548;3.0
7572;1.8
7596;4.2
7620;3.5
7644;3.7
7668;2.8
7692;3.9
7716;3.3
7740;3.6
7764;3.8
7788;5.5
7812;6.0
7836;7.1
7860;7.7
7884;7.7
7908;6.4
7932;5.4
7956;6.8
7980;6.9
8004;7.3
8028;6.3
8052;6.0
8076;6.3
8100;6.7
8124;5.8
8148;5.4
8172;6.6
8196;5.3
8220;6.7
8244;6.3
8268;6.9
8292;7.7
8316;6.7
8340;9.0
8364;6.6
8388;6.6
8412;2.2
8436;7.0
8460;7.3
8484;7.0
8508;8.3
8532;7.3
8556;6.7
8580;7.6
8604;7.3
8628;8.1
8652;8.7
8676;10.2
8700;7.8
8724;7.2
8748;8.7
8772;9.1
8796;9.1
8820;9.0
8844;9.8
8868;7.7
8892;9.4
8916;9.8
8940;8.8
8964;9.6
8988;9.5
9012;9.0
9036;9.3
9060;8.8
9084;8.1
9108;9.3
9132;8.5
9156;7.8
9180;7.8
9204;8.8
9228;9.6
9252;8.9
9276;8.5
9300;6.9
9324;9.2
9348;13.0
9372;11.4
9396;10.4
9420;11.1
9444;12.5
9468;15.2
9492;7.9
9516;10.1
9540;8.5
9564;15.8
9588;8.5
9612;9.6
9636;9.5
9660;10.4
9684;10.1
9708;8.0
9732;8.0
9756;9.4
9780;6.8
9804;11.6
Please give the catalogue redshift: 0.95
